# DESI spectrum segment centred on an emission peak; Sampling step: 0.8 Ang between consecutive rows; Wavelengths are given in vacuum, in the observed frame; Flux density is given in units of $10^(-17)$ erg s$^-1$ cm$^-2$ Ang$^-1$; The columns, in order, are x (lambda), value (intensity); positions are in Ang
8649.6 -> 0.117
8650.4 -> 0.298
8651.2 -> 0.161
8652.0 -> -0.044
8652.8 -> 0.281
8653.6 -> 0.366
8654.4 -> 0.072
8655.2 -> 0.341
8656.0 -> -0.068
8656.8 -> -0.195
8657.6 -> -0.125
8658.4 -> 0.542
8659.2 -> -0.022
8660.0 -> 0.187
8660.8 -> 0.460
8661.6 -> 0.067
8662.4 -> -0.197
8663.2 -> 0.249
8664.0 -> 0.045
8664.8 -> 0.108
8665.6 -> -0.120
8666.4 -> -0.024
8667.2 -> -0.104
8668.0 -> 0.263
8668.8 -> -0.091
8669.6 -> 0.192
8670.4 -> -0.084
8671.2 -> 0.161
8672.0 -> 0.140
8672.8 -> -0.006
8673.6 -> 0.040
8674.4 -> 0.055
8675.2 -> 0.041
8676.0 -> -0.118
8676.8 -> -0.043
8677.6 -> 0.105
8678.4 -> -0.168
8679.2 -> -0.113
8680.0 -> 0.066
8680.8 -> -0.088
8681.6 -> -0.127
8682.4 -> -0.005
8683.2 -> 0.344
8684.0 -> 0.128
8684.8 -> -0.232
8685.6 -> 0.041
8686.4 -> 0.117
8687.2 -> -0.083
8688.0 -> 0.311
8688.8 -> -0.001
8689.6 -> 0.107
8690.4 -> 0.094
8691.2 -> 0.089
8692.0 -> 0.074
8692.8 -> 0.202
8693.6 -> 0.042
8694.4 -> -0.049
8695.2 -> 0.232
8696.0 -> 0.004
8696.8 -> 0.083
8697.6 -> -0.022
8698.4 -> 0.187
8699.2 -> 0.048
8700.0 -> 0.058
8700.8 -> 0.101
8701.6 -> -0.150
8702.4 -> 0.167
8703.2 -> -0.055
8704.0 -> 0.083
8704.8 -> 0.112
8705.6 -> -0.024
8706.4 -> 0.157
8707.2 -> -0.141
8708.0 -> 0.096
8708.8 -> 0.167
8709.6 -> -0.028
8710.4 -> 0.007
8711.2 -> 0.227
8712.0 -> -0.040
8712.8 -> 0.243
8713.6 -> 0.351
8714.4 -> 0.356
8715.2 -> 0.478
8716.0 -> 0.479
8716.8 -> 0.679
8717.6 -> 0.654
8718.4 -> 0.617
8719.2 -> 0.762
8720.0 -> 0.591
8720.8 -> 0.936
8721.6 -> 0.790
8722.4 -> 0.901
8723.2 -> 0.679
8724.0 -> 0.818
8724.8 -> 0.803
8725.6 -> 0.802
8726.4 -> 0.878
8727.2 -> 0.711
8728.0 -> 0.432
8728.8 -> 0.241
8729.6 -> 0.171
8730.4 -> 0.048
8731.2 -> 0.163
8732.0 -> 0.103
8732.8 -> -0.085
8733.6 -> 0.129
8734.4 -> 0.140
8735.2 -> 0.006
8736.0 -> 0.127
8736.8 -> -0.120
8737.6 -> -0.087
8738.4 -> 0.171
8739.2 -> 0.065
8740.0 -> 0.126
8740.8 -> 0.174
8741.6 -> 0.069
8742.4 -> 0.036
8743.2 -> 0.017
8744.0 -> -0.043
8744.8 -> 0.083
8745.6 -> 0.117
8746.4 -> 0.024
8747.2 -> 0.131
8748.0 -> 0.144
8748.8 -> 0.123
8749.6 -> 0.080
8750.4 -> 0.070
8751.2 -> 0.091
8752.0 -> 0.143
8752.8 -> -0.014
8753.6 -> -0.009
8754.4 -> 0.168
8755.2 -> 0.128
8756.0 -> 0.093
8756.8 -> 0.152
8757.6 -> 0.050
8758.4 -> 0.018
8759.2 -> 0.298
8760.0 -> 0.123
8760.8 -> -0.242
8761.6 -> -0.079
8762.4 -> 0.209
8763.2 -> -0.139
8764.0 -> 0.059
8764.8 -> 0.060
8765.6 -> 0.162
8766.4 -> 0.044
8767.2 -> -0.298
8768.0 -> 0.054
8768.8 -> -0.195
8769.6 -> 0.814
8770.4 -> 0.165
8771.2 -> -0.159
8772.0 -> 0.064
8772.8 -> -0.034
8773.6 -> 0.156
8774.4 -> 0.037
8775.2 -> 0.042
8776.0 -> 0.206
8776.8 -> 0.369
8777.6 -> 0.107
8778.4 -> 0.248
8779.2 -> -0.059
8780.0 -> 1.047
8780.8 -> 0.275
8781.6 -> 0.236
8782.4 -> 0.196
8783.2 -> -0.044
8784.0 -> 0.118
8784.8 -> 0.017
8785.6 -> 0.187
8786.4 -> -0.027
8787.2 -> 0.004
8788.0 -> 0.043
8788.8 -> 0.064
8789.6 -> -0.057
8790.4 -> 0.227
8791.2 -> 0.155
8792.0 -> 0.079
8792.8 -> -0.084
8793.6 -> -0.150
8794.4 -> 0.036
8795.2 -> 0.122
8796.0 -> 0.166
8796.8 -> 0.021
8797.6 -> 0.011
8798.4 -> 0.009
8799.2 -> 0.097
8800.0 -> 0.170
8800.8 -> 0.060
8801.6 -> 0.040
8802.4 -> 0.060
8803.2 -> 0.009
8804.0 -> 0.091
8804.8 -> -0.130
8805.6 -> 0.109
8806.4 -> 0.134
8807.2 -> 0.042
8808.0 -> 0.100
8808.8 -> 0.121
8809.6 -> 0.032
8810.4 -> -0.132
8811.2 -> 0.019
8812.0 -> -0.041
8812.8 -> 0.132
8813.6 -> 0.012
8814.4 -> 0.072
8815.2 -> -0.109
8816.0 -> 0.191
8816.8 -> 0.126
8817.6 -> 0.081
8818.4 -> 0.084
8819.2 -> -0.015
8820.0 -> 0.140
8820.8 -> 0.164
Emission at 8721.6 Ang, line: [O II] 3727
